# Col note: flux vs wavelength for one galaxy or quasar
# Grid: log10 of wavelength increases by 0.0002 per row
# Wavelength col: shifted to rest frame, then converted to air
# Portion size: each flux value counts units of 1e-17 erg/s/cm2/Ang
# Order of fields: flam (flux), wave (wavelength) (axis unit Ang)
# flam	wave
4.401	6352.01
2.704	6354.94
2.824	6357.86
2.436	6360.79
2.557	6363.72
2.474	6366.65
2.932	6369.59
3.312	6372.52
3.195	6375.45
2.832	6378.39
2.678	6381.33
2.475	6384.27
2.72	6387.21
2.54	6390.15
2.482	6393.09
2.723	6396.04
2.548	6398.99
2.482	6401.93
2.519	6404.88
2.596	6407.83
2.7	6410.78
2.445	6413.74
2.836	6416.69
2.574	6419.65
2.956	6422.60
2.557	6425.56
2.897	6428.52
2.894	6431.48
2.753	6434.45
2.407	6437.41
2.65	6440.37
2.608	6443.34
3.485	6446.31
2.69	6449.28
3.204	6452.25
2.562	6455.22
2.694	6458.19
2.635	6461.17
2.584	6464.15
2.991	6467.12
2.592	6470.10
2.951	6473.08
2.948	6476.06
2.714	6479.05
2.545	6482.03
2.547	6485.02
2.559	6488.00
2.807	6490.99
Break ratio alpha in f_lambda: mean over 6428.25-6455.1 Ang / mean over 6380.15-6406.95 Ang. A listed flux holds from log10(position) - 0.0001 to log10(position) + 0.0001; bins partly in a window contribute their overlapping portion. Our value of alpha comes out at 1.10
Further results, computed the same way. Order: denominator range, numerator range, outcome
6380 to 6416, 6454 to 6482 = 1.06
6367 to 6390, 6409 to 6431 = 0.96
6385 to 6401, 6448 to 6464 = 1.06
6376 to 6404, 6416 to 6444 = 1.03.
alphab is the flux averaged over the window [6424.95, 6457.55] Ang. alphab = 2.8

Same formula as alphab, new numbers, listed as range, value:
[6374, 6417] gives 2.65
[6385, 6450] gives 2.68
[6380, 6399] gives 2.6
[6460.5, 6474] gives 2.75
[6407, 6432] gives 2.71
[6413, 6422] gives 2.67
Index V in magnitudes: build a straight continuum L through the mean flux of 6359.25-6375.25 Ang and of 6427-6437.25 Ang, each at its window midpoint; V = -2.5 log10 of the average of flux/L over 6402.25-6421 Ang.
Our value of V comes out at 0.074 mag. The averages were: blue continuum 2.78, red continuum 2.79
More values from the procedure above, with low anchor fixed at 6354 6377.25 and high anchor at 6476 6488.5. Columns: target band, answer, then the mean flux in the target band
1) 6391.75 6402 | 0.08 mag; 2.57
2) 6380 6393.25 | 0.08 mag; 2.59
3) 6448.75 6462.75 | -0.03 mag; 2.76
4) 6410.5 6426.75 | 0.02 mag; 2.68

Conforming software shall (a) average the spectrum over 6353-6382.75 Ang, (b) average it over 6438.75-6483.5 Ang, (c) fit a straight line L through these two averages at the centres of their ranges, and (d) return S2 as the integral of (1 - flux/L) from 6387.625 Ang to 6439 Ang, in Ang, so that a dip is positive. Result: 3.0 Ang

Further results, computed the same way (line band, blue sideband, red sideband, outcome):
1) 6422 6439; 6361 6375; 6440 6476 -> 0.5 Ang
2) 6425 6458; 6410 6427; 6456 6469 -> -1.2 Ang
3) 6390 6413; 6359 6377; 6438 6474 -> 1.9 Ang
